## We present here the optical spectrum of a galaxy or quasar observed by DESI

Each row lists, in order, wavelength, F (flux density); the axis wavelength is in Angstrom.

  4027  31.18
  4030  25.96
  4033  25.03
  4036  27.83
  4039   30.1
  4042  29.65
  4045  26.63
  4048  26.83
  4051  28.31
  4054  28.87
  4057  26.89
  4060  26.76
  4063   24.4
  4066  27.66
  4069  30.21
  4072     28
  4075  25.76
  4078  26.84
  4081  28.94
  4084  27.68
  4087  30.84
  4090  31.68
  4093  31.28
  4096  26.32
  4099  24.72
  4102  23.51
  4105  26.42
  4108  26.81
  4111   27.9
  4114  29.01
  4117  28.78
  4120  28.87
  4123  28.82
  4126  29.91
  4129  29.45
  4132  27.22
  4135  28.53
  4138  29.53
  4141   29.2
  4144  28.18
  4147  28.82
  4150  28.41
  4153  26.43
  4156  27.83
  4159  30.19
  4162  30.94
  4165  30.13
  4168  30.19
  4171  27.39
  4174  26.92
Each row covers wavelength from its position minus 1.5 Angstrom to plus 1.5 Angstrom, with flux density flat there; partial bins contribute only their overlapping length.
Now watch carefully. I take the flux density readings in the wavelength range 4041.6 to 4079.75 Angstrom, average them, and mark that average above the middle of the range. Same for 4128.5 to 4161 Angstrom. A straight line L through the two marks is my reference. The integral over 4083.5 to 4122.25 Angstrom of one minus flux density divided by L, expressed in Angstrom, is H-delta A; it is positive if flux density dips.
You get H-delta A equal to -0.1 Angstrom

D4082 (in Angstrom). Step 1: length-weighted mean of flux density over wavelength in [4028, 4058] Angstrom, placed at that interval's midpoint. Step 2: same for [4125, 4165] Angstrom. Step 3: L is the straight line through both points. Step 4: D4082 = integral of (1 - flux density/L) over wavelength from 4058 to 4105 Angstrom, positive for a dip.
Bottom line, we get 0.9 Angstrom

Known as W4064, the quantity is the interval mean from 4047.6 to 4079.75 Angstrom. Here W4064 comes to 27.4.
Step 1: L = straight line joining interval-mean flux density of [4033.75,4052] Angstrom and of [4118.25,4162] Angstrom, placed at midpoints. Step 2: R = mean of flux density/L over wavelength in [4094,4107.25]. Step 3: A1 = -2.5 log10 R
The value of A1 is 0.12 mag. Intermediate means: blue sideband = 28.1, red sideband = 28.7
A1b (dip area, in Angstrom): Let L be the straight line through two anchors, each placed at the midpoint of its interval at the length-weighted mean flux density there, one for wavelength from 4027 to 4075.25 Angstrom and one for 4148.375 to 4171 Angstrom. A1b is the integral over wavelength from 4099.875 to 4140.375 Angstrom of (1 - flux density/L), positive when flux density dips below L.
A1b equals 0.7 Angstrom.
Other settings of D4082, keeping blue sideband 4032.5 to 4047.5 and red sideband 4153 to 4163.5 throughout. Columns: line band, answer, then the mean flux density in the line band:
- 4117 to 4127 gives -0.1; 29.1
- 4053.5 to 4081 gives 0.9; 27.3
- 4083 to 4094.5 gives -0.8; 30.5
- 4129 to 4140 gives 0.1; 28.6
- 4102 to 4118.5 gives 0.7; 27.4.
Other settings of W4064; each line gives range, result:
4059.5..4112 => 27.6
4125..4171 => 28.9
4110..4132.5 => 28.8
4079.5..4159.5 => 28.3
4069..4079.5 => 27.3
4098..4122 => 27.1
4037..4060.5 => 28.1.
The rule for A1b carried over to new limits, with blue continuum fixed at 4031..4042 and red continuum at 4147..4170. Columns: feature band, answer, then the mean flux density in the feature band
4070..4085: 0.4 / 27.5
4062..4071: 0.2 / 27.6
